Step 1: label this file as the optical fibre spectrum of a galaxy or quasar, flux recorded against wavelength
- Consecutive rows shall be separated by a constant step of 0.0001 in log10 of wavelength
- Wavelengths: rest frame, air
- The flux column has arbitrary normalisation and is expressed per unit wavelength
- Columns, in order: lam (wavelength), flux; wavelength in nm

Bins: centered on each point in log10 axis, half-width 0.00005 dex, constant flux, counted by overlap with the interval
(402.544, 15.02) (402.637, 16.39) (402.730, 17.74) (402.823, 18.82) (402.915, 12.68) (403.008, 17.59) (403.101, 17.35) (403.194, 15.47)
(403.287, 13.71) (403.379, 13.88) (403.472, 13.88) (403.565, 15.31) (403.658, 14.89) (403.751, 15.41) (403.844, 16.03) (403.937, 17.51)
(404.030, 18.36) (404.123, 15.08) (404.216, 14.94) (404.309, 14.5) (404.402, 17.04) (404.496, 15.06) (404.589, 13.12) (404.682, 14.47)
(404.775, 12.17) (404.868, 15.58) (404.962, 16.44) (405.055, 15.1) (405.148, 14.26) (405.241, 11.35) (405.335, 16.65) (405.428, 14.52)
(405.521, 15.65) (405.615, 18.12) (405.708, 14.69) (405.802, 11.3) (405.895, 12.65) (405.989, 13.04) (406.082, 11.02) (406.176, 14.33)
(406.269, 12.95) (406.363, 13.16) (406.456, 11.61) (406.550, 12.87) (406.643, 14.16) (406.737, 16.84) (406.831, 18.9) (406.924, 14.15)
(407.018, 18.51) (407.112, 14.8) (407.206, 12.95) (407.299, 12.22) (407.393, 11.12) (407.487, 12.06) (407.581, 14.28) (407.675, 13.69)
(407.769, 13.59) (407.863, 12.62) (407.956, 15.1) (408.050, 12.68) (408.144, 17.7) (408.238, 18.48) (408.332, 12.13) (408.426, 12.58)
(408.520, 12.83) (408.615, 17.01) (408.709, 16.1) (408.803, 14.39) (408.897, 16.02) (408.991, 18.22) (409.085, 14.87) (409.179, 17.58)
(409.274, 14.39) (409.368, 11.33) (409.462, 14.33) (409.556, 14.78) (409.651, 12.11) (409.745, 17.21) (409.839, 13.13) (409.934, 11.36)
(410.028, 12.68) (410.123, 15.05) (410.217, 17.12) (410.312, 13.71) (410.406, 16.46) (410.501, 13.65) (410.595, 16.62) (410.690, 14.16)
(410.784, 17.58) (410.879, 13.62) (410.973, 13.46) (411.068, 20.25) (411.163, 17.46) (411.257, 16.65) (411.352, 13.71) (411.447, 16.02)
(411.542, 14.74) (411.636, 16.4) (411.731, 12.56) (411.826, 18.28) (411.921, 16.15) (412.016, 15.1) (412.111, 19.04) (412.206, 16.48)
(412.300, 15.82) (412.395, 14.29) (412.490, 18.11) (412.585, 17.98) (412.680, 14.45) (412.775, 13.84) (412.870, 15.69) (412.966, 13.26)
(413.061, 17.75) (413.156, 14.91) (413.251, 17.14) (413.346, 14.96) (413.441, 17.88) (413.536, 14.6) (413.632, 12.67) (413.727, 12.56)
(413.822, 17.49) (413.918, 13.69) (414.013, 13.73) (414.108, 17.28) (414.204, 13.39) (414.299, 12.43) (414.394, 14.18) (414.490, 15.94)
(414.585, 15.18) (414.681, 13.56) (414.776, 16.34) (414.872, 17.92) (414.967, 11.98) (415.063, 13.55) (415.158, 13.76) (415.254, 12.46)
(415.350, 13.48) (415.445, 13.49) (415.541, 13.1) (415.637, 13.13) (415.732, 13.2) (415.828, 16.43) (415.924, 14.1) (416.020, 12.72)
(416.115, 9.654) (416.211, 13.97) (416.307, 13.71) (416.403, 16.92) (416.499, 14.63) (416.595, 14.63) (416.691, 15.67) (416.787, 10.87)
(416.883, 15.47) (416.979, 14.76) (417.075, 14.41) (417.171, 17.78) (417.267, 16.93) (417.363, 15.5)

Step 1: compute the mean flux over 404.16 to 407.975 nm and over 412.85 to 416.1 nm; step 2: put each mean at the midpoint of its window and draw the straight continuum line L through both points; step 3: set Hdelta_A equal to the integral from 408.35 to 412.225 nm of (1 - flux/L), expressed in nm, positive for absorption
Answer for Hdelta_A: -0.241 nm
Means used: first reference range 14.2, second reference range 14.5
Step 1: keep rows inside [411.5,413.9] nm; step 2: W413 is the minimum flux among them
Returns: 12.56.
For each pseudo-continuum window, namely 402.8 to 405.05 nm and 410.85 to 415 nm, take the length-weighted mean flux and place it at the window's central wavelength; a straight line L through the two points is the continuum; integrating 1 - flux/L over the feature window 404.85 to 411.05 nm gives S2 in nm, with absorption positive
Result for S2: 0.37 nm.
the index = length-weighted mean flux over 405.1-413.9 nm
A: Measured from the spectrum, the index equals 14.9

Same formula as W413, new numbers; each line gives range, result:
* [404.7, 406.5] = 11.02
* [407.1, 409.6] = 11.12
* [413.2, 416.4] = 9.654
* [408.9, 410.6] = 11.33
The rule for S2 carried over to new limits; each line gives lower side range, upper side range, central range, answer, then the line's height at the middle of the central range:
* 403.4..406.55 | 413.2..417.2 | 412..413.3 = -0.14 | 14.4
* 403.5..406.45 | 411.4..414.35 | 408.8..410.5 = 0.05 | 15.1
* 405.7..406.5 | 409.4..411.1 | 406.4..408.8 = -0.17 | 13.4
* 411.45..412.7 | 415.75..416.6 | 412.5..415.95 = 0.08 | 15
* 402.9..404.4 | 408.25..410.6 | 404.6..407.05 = 0.13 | 15.2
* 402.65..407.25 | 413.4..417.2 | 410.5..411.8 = -0.09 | 14.5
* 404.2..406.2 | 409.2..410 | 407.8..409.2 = -0.13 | 13.9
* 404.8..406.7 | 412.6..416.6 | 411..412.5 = -0.20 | 14.3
